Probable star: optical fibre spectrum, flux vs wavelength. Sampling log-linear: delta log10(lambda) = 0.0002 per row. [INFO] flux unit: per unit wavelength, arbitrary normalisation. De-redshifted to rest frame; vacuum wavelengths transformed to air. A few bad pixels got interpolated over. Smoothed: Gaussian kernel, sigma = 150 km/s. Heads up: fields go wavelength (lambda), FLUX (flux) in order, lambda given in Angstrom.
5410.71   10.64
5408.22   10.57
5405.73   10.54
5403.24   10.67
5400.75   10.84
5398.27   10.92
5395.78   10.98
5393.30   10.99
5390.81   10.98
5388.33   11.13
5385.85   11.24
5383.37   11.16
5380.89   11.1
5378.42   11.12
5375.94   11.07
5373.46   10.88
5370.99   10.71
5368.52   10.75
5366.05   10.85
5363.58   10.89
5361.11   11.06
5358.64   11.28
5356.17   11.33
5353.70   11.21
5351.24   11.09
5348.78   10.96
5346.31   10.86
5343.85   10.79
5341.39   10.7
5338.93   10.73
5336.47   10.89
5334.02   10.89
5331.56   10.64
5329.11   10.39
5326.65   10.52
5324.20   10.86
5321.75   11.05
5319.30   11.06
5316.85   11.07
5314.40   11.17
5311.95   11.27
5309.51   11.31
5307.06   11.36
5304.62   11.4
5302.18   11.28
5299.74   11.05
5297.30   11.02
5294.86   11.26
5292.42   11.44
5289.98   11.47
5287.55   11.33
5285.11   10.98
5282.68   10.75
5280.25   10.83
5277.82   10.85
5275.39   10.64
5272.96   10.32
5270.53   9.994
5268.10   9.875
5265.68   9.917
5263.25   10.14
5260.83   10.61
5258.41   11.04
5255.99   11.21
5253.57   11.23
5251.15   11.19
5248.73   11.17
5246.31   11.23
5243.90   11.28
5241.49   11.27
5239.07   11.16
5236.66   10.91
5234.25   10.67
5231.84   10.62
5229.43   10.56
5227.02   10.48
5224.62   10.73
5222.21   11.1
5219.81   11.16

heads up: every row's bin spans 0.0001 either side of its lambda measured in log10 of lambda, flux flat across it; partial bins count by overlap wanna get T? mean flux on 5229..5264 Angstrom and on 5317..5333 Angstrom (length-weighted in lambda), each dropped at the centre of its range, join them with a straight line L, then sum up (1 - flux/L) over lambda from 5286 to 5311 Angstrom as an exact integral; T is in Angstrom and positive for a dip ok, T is -1.03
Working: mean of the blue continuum 11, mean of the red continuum 10.8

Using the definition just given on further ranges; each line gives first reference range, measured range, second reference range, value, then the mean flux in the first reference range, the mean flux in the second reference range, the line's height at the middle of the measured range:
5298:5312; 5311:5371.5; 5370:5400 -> 1.3 Angstrom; 11.3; 11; 11.2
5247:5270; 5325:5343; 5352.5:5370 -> 0.4 Angstrom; 10.7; 11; 11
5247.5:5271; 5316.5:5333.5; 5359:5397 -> 0.1 Angstrom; 10.7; 11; 10.8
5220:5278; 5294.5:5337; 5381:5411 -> -0.8 Angstrom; 10.8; 10.9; 10.8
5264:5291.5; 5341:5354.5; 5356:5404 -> -0.1 Angstrom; 10.6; 11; 10.9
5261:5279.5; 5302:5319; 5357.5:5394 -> -1.1 Angstrom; 10.3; 11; 10.6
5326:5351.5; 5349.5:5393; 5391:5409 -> -1.1 Angstrom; 10.8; 10.8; 10.8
